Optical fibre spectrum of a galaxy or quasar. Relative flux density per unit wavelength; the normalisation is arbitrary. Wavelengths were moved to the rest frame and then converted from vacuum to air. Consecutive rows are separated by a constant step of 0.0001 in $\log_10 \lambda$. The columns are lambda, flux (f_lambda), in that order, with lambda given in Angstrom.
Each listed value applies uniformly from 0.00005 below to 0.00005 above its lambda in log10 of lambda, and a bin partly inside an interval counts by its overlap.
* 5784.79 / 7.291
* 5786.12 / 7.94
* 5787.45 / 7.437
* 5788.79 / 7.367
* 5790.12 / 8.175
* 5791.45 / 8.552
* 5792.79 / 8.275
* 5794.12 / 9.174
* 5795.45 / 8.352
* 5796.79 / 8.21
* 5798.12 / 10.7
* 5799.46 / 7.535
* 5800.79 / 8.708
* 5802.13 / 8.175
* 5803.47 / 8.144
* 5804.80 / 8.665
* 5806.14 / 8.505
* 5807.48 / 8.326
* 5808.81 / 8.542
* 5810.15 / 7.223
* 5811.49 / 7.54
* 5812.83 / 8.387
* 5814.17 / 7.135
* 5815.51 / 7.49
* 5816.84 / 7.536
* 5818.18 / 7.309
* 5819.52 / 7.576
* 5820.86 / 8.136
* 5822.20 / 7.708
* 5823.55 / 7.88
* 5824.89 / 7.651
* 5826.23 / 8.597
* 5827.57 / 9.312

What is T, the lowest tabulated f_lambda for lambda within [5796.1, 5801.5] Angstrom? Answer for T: 7.535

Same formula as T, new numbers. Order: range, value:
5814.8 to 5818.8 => 7.309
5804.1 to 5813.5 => 7.223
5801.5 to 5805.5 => 8.144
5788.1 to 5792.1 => 7.367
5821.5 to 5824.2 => 7.708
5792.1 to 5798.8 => 8.21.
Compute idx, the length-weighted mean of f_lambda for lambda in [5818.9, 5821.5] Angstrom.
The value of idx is 7.86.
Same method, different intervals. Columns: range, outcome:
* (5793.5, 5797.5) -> 8.6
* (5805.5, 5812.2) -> 8.03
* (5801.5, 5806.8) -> 8.37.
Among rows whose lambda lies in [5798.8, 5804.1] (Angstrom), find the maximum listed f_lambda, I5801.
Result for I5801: 8.708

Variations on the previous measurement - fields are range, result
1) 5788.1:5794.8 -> 9.174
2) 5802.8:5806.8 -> 8.665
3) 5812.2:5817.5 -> 8.387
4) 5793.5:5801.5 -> 10.7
